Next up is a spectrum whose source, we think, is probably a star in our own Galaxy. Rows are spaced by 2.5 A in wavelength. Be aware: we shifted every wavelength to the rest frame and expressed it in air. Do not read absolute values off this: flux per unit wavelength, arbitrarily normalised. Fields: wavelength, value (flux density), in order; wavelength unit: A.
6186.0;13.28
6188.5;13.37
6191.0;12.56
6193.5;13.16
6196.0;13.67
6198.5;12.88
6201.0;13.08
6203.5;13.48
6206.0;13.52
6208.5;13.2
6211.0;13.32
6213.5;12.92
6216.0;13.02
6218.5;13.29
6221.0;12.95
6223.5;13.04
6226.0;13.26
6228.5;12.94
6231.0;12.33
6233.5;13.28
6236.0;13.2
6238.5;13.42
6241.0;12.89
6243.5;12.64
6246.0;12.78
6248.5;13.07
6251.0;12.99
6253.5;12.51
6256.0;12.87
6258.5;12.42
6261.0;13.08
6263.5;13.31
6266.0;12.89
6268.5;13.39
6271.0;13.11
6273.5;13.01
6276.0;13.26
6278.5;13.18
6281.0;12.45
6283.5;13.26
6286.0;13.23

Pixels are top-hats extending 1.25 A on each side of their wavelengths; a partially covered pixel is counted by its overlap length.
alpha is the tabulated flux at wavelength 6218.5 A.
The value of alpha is 13.29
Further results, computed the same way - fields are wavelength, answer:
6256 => 12.87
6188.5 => 13.37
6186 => 13.28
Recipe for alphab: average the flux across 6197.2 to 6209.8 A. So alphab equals 13.2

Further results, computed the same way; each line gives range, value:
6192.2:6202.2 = 13.2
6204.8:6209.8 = 13.4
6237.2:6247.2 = 12.9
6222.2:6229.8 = 13.1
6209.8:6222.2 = 13.1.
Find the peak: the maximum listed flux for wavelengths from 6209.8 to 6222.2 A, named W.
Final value 13.32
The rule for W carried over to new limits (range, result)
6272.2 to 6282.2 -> 13.26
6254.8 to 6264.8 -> 13.31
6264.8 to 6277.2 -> 13.39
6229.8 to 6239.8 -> 13.42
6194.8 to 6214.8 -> 13.67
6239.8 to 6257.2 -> 13.07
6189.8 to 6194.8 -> 13.16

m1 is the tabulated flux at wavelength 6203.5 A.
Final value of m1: 13.48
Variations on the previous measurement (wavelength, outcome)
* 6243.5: 12.64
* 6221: 12.95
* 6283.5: 13.26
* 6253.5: 12.51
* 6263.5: 13.31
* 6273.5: 13.01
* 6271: 13.11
